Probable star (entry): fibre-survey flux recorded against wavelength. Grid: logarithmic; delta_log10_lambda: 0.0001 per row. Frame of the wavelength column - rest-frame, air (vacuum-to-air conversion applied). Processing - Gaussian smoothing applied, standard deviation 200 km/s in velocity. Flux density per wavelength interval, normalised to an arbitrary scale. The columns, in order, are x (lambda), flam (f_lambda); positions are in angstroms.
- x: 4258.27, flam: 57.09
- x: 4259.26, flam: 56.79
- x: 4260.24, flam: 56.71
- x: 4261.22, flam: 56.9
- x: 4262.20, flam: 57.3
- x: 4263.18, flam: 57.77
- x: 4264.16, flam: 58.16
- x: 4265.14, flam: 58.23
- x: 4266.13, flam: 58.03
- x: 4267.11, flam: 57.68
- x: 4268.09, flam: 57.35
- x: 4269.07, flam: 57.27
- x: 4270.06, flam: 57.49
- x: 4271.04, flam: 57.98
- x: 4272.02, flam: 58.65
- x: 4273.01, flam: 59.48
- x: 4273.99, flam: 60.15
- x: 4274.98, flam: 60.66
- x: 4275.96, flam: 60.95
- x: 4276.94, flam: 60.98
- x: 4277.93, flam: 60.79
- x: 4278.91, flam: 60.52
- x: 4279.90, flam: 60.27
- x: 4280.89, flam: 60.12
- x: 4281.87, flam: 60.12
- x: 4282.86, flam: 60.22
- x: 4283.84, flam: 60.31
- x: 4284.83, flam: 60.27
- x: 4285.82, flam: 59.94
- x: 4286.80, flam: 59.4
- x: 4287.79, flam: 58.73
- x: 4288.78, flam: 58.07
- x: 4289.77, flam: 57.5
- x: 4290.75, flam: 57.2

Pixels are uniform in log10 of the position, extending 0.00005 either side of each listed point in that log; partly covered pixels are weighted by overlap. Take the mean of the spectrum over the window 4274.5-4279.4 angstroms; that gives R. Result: 60.9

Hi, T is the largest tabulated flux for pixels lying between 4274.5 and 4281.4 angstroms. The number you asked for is 60.98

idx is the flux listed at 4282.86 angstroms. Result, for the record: 60.22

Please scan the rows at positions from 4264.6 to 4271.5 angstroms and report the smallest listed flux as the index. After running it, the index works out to 57.27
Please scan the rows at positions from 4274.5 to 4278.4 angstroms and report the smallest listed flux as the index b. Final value 60.66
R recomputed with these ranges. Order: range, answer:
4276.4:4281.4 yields 60.6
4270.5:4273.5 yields 58.7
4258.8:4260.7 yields 56.8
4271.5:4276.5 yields 60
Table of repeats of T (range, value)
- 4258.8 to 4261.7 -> 56.9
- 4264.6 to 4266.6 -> 58.23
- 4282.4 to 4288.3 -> 60.31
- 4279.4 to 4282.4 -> 60.27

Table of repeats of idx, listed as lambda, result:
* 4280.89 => 60.12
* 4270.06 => 57.49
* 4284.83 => 60.27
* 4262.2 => 57.3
